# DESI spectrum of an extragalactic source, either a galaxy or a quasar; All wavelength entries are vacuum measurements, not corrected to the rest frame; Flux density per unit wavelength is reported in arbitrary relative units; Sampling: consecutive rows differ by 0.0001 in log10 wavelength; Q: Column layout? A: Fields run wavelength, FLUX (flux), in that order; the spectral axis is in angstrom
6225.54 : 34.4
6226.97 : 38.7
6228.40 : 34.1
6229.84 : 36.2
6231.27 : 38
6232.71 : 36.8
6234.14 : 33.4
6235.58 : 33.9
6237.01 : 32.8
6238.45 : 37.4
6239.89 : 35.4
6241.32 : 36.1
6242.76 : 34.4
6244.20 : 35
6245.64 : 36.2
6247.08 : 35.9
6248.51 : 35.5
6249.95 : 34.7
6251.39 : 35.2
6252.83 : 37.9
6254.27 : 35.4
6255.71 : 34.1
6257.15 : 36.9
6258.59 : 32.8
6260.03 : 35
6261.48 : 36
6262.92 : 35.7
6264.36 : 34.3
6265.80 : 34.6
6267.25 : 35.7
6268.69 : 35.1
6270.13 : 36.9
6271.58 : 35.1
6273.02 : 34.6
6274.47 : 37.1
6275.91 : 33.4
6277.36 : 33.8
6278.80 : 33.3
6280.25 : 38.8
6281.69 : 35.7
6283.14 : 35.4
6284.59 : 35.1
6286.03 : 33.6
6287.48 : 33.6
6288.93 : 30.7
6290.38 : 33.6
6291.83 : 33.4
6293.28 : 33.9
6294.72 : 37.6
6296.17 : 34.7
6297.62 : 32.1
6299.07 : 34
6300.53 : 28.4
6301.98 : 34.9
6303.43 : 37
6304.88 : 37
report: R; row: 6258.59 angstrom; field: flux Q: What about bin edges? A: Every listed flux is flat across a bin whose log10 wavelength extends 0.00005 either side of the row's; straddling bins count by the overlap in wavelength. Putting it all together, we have 32.8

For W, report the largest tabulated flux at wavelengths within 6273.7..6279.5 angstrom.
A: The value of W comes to 37.1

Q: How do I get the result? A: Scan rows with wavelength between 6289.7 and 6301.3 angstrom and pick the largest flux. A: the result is 37.6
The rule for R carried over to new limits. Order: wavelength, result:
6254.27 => 35.4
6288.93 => 30.7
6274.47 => 37.1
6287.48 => 33.6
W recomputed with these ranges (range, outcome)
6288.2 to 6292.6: 33.6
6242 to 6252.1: 36.2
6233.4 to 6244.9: 37.4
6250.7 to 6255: 37.9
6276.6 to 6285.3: 38.8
